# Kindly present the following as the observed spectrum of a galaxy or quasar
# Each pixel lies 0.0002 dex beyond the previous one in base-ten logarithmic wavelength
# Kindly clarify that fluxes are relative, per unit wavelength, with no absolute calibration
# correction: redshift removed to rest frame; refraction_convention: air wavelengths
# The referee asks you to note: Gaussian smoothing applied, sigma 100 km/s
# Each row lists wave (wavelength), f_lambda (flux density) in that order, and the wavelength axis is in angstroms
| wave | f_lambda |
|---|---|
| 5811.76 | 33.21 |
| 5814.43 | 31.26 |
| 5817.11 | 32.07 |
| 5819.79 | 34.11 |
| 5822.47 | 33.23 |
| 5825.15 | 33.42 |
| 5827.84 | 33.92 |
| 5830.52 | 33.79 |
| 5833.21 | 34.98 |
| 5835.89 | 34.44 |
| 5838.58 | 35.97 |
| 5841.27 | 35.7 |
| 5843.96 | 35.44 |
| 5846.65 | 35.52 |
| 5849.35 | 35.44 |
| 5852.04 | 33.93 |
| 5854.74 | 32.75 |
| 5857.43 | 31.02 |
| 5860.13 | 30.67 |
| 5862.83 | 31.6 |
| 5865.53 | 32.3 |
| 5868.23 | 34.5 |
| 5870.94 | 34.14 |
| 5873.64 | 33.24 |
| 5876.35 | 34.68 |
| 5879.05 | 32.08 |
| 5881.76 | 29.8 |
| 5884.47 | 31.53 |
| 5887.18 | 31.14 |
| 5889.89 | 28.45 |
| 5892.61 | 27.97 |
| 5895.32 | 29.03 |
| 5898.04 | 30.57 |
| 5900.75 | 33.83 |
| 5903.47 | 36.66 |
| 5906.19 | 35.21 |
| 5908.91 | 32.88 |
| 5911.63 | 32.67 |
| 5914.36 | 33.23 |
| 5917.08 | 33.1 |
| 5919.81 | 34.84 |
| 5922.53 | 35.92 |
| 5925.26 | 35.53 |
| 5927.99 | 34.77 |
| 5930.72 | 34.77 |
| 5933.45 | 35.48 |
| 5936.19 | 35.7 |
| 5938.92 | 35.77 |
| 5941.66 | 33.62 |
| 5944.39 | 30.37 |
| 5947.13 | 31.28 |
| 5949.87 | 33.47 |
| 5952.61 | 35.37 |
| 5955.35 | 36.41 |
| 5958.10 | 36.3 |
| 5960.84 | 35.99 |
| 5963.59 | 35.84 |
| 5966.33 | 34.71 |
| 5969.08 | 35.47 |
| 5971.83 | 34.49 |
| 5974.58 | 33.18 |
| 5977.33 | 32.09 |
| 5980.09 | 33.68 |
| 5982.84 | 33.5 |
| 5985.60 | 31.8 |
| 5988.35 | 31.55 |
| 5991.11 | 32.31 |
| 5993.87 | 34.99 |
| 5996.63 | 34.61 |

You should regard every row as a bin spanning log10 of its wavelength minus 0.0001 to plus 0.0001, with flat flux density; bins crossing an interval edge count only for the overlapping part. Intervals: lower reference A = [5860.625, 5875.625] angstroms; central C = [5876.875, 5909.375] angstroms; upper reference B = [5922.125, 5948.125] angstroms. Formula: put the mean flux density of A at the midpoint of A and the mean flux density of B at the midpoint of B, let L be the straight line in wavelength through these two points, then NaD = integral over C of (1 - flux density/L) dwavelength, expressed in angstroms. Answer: 1.83 angstroms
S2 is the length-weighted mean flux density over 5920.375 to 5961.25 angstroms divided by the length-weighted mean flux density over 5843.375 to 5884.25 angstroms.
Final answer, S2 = 1.05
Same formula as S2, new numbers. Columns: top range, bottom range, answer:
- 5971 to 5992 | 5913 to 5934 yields 0.95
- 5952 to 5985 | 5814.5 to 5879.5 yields 1.03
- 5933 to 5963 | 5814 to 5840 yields 1.02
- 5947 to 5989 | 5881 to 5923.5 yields 1.06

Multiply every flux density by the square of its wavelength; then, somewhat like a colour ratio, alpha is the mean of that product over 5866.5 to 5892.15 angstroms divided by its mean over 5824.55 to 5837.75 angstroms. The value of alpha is 0.95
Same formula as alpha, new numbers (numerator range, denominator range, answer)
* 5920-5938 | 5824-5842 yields 1.06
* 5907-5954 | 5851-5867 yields 1.09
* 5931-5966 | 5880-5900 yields 1.18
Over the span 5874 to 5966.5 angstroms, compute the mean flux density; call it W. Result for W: 33.5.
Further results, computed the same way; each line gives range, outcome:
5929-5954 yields 34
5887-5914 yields 31.9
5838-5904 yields 32.6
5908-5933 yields 34.3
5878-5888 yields 31.1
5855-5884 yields 32.4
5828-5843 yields 34.9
